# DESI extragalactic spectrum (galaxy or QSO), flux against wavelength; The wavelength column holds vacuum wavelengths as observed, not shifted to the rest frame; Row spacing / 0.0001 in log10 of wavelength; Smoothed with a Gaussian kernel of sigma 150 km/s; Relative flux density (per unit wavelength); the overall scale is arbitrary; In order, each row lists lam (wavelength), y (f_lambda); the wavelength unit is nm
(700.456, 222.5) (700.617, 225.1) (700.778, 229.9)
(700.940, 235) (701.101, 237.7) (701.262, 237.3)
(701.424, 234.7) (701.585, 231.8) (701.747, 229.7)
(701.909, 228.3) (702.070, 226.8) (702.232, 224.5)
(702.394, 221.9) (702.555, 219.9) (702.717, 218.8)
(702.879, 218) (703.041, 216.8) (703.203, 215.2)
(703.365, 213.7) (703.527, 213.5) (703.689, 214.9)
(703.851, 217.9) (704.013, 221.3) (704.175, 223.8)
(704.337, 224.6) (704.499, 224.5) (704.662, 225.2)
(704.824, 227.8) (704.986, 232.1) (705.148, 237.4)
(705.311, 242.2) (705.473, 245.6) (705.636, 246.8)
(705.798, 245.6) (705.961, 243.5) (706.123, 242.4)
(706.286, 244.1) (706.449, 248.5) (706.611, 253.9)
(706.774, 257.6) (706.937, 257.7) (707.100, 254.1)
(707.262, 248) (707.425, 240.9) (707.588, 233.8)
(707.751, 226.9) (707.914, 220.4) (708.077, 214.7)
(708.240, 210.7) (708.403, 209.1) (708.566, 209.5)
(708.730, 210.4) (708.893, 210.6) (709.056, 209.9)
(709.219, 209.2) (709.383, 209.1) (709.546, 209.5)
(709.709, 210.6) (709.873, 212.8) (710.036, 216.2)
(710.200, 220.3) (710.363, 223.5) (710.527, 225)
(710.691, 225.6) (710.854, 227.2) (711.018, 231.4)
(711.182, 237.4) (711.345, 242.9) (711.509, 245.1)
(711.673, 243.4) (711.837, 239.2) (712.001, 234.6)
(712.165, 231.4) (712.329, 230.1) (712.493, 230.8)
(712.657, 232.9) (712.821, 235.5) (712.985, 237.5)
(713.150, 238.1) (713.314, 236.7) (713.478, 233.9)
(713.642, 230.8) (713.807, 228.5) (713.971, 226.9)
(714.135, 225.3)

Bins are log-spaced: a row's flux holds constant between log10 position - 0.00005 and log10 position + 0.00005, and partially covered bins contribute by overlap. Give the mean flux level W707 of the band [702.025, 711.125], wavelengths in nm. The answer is 227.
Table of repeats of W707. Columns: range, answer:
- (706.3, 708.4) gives 238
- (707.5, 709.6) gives 214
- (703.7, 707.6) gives 239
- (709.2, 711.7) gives 224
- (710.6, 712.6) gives 235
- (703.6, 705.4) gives 227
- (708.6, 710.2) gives 211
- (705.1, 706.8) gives 246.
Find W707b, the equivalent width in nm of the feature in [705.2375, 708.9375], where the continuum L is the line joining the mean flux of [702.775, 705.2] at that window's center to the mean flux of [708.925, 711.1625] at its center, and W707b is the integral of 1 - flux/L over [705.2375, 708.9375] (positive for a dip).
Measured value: -0.27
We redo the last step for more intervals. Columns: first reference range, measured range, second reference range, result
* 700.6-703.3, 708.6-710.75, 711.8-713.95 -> 0.157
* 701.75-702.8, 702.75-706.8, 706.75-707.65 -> 0.088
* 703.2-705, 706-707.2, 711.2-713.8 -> -0.135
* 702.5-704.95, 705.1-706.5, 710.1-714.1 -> -0.132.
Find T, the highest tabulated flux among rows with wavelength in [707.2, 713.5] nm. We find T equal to 248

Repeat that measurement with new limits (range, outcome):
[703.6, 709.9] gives 257.7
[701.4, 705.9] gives 246.8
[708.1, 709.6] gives 210.7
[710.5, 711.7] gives 245.1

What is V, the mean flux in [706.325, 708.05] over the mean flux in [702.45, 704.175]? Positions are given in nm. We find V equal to 1.12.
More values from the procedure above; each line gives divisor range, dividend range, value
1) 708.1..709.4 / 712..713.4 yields 1.12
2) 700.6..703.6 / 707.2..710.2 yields 0.96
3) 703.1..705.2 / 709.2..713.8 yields 1.03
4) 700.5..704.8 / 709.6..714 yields 1.03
